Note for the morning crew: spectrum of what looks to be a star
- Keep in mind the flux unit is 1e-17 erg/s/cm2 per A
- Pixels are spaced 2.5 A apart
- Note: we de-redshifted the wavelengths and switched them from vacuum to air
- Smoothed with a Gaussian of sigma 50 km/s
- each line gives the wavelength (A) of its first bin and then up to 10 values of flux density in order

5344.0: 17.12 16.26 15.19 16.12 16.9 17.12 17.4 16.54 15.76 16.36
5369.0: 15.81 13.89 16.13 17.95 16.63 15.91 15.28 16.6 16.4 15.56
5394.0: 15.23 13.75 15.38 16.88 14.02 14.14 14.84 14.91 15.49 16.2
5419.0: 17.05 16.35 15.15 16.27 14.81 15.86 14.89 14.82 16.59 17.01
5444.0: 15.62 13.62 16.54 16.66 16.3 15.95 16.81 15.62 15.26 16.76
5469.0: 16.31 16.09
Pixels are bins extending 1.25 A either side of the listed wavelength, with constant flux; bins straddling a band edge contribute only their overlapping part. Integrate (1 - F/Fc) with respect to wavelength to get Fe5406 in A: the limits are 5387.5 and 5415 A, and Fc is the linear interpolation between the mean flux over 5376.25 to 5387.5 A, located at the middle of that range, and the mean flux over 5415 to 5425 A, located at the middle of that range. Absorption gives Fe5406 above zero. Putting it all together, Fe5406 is 1.88 A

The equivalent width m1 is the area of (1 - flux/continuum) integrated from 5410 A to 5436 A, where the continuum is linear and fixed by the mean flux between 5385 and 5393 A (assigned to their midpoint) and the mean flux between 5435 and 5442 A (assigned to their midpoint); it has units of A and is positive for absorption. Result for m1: 0.6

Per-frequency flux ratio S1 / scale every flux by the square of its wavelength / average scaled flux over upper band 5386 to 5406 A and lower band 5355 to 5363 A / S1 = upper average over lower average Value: 0.9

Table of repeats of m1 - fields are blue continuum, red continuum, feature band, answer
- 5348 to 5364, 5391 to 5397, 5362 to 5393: -0.9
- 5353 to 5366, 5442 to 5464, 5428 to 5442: 0.4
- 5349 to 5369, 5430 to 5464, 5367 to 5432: 2.2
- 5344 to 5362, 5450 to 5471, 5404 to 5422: 1.0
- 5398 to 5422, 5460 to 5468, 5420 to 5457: -0.1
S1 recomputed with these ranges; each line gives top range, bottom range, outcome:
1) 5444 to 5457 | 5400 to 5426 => 1.03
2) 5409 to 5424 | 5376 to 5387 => 0.98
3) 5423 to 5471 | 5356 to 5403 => 1.02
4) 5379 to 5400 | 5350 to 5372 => 0.97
